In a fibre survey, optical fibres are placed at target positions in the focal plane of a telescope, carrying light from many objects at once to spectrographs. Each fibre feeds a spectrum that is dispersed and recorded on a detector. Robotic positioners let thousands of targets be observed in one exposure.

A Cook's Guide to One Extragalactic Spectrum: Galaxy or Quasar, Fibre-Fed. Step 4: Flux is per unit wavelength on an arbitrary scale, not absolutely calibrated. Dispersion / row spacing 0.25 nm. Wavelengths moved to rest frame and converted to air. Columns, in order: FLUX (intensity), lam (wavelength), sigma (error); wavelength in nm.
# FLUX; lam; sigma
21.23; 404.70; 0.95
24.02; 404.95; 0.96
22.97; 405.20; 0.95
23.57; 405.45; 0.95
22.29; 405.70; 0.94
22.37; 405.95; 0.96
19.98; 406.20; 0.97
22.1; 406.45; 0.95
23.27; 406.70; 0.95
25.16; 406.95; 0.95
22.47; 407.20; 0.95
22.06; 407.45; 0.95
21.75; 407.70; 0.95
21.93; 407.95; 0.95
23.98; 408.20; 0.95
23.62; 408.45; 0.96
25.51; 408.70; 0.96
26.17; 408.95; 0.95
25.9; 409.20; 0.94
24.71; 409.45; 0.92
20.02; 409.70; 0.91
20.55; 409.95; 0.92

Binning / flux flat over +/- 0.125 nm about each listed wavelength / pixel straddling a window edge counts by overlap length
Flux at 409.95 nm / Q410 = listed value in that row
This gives 20.55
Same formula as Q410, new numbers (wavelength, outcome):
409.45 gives 24.71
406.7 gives 23.27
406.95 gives 25.16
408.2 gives 23.98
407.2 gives 22.47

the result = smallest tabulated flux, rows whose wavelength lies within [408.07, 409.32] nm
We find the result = 23.62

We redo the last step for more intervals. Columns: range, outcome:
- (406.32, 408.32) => 21.75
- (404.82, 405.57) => 22.97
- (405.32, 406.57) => 19.98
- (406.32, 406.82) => 22.1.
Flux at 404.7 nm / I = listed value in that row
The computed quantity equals 21.23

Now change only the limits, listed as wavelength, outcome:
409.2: 25.9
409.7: 20.02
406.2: 19.98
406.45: 22.1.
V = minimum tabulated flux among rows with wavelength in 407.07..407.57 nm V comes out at 22.06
